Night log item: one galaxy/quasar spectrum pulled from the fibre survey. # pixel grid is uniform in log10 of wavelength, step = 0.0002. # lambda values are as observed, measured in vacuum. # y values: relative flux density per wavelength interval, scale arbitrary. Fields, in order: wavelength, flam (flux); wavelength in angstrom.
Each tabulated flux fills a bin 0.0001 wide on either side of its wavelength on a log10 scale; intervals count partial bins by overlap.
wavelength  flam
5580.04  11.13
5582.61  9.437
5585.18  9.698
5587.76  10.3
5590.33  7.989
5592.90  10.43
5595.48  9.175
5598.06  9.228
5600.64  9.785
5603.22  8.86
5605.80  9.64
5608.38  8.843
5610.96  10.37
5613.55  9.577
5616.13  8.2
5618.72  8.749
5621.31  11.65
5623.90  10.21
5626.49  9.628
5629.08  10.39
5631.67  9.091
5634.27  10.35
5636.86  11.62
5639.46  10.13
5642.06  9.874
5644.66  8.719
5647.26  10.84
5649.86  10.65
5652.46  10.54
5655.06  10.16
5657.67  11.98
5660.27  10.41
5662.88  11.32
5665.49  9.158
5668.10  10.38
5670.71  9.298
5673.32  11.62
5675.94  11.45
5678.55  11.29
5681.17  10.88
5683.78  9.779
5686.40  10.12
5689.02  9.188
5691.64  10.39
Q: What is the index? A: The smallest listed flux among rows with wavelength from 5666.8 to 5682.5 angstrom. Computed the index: 9.298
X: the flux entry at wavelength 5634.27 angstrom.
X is 10.35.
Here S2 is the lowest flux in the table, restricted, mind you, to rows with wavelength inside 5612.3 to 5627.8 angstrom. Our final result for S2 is 8.2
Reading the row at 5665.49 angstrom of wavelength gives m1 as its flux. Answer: 9.158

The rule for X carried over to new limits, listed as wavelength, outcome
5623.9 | 10.21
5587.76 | 10.3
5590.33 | 7.989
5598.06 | 9.228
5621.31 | 11.65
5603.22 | 8.86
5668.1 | 10.38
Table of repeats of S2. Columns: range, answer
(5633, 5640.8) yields 10.13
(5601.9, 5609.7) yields 8.843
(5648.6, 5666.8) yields 9.158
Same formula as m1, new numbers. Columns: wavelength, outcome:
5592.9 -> 10.43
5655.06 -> 10.16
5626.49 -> 9.628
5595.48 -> 9.175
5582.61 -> 9.437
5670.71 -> 9.298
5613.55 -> 9.577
